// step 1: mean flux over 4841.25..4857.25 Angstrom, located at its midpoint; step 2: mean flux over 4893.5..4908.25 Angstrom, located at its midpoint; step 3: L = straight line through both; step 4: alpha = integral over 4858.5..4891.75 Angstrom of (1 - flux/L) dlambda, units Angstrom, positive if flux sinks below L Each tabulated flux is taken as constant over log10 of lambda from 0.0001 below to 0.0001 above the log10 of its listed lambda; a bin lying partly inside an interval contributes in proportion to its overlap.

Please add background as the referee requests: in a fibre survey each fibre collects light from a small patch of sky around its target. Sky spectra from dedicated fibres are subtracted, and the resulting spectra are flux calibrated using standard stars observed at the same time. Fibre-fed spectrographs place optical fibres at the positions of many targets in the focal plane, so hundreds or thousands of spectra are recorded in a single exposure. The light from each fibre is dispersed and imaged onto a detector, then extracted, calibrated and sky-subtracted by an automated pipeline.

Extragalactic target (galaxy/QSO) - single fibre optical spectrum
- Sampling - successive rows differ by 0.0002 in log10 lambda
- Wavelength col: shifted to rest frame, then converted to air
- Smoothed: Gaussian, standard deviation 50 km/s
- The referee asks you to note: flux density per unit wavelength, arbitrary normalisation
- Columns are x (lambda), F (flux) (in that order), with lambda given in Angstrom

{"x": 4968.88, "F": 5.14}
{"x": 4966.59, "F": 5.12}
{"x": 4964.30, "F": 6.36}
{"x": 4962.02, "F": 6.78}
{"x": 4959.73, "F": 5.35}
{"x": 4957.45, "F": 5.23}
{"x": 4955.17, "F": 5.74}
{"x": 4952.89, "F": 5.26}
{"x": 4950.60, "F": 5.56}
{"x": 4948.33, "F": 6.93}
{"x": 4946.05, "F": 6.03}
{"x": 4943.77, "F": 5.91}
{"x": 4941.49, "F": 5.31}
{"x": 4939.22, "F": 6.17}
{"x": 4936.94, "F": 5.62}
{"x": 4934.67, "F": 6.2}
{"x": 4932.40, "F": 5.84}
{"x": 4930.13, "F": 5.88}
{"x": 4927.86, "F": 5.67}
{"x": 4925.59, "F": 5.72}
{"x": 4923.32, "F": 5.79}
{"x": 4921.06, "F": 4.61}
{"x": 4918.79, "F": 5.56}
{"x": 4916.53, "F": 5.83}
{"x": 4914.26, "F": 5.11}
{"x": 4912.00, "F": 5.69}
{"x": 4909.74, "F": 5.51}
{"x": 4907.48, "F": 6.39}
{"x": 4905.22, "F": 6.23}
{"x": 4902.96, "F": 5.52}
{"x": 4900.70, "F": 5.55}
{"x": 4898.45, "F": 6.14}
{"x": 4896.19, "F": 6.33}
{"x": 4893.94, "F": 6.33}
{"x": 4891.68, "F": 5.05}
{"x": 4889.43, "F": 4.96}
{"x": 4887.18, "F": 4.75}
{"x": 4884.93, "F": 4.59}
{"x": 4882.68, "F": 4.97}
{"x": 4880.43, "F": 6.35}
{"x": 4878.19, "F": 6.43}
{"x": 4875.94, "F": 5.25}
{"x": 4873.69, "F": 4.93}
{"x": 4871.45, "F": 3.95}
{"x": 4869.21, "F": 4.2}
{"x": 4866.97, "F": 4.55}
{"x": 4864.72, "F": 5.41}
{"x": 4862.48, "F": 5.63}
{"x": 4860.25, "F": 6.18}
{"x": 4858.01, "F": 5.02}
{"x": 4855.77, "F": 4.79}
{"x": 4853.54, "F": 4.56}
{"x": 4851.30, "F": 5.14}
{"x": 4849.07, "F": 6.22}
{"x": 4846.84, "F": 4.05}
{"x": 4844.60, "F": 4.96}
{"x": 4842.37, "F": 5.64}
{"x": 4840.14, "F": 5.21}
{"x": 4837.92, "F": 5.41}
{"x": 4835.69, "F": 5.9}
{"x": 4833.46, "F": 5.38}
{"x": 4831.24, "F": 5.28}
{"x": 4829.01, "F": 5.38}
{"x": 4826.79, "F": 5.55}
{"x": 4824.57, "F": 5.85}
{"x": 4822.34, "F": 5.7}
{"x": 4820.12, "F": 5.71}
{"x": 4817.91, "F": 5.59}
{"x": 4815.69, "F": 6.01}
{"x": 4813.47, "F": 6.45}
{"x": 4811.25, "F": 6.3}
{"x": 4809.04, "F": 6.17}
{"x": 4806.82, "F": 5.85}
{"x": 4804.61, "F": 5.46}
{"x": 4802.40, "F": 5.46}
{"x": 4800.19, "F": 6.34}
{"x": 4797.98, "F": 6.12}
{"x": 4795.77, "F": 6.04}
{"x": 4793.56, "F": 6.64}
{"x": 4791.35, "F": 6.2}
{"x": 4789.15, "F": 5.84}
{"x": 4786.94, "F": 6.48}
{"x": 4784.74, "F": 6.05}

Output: 2.4 Angstrom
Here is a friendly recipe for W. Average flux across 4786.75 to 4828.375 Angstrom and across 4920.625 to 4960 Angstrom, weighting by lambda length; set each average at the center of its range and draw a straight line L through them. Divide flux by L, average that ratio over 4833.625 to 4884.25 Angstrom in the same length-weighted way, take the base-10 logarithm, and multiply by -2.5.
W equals 0.131 mag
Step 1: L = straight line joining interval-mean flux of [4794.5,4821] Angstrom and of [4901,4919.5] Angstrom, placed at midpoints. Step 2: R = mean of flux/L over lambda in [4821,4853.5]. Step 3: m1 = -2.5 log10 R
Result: 0.100 mag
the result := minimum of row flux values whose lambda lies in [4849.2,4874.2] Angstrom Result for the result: 3.95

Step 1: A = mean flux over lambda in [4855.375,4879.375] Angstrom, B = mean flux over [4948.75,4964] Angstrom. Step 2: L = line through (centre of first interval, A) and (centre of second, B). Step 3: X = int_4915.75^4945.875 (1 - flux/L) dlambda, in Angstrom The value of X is -0.7 Angstrom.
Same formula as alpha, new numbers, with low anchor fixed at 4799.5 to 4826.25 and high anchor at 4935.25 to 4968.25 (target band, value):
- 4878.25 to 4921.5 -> 1.9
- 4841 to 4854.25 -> 1.7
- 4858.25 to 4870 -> 1.3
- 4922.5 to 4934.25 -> 0.0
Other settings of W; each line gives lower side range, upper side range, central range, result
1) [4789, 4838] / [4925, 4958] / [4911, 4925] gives 0.07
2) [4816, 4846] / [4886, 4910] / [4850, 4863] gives 0.07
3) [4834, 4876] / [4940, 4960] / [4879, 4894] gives 0.02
